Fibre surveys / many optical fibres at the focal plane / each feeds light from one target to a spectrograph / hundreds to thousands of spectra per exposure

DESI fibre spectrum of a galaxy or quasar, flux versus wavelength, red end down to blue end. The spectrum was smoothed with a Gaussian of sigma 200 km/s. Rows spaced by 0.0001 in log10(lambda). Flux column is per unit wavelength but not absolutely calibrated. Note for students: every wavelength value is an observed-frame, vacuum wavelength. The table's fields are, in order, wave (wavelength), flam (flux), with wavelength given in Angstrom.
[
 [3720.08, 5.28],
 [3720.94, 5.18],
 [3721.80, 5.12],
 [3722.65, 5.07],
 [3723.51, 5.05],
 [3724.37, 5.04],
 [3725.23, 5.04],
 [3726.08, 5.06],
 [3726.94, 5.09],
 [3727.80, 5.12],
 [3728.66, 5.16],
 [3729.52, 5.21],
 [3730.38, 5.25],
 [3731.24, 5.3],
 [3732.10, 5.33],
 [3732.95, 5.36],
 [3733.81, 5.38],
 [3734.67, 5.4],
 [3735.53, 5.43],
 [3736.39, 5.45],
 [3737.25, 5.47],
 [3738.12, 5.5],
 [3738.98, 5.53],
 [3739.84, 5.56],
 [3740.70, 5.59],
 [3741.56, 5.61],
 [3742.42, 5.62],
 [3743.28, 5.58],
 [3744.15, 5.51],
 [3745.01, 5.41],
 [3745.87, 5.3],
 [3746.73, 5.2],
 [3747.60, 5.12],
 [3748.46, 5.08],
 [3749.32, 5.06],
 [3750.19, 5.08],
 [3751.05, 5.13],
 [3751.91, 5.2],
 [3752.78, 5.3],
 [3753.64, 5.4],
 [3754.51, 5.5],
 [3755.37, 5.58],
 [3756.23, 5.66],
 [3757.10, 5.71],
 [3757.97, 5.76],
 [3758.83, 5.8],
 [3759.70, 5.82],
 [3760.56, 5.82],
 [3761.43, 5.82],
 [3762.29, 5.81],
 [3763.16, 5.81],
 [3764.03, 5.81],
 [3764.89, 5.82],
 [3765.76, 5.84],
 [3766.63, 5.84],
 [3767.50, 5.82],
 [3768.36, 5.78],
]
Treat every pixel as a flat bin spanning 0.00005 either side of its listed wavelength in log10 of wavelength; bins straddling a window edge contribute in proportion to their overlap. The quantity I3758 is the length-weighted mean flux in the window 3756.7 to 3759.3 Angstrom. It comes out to 5.75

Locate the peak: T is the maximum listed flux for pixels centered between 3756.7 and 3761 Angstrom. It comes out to 5.82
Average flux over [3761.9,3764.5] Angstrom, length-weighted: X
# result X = 5.81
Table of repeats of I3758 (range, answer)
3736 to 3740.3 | 5.5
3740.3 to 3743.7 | 5.61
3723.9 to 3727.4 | 5.06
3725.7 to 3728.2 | 5.08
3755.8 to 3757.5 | 5.68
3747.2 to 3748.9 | 5.12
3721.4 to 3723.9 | 5.09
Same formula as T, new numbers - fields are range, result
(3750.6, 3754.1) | 5.4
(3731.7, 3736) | 5.43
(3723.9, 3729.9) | 5.21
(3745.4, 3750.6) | 5.3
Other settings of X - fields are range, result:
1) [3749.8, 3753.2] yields 5.18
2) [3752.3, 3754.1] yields 5.33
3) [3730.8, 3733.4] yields 5.35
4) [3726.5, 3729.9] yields 5.13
